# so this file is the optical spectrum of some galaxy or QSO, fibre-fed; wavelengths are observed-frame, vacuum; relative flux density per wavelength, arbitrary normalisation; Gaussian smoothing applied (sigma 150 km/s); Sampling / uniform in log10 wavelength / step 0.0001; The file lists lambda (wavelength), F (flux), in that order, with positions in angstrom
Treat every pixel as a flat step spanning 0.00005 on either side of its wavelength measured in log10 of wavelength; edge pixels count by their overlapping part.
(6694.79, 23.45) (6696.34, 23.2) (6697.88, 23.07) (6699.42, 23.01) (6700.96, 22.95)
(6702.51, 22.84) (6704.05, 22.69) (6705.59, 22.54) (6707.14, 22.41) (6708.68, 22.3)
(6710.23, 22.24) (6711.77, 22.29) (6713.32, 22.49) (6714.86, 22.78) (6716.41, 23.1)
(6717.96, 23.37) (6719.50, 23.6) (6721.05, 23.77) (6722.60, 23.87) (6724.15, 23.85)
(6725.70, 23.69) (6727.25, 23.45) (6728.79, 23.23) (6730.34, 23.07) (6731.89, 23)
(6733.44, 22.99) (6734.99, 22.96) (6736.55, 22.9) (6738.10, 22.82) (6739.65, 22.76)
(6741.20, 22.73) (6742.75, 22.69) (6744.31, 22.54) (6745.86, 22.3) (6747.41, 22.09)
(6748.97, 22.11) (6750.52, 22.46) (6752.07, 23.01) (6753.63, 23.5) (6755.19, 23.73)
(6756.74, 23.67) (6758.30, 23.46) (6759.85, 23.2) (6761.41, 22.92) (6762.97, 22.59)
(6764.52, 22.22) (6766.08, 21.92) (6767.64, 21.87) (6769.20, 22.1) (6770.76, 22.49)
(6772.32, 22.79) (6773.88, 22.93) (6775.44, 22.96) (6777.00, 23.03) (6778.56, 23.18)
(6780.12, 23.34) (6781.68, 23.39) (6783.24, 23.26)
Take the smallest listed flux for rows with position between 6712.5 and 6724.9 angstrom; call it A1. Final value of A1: 22.49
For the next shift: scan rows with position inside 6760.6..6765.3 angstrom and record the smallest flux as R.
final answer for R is 22.22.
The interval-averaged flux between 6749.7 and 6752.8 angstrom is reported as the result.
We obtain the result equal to 22.8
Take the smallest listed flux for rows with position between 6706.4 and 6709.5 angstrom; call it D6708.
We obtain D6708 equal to 22.3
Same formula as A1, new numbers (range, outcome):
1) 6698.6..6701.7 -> 22.95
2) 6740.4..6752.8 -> 22.09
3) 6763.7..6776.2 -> 21.87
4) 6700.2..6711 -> 22.24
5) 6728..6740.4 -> 22.76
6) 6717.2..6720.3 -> 23.37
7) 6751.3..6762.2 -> 22.92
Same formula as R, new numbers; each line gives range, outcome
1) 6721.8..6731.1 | 23.07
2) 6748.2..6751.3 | 22.11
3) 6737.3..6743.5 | 22.69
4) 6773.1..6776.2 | 22.93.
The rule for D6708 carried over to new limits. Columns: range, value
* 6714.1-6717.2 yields 22.78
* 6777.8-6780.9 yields 23.18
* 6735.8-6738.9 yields 22.82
